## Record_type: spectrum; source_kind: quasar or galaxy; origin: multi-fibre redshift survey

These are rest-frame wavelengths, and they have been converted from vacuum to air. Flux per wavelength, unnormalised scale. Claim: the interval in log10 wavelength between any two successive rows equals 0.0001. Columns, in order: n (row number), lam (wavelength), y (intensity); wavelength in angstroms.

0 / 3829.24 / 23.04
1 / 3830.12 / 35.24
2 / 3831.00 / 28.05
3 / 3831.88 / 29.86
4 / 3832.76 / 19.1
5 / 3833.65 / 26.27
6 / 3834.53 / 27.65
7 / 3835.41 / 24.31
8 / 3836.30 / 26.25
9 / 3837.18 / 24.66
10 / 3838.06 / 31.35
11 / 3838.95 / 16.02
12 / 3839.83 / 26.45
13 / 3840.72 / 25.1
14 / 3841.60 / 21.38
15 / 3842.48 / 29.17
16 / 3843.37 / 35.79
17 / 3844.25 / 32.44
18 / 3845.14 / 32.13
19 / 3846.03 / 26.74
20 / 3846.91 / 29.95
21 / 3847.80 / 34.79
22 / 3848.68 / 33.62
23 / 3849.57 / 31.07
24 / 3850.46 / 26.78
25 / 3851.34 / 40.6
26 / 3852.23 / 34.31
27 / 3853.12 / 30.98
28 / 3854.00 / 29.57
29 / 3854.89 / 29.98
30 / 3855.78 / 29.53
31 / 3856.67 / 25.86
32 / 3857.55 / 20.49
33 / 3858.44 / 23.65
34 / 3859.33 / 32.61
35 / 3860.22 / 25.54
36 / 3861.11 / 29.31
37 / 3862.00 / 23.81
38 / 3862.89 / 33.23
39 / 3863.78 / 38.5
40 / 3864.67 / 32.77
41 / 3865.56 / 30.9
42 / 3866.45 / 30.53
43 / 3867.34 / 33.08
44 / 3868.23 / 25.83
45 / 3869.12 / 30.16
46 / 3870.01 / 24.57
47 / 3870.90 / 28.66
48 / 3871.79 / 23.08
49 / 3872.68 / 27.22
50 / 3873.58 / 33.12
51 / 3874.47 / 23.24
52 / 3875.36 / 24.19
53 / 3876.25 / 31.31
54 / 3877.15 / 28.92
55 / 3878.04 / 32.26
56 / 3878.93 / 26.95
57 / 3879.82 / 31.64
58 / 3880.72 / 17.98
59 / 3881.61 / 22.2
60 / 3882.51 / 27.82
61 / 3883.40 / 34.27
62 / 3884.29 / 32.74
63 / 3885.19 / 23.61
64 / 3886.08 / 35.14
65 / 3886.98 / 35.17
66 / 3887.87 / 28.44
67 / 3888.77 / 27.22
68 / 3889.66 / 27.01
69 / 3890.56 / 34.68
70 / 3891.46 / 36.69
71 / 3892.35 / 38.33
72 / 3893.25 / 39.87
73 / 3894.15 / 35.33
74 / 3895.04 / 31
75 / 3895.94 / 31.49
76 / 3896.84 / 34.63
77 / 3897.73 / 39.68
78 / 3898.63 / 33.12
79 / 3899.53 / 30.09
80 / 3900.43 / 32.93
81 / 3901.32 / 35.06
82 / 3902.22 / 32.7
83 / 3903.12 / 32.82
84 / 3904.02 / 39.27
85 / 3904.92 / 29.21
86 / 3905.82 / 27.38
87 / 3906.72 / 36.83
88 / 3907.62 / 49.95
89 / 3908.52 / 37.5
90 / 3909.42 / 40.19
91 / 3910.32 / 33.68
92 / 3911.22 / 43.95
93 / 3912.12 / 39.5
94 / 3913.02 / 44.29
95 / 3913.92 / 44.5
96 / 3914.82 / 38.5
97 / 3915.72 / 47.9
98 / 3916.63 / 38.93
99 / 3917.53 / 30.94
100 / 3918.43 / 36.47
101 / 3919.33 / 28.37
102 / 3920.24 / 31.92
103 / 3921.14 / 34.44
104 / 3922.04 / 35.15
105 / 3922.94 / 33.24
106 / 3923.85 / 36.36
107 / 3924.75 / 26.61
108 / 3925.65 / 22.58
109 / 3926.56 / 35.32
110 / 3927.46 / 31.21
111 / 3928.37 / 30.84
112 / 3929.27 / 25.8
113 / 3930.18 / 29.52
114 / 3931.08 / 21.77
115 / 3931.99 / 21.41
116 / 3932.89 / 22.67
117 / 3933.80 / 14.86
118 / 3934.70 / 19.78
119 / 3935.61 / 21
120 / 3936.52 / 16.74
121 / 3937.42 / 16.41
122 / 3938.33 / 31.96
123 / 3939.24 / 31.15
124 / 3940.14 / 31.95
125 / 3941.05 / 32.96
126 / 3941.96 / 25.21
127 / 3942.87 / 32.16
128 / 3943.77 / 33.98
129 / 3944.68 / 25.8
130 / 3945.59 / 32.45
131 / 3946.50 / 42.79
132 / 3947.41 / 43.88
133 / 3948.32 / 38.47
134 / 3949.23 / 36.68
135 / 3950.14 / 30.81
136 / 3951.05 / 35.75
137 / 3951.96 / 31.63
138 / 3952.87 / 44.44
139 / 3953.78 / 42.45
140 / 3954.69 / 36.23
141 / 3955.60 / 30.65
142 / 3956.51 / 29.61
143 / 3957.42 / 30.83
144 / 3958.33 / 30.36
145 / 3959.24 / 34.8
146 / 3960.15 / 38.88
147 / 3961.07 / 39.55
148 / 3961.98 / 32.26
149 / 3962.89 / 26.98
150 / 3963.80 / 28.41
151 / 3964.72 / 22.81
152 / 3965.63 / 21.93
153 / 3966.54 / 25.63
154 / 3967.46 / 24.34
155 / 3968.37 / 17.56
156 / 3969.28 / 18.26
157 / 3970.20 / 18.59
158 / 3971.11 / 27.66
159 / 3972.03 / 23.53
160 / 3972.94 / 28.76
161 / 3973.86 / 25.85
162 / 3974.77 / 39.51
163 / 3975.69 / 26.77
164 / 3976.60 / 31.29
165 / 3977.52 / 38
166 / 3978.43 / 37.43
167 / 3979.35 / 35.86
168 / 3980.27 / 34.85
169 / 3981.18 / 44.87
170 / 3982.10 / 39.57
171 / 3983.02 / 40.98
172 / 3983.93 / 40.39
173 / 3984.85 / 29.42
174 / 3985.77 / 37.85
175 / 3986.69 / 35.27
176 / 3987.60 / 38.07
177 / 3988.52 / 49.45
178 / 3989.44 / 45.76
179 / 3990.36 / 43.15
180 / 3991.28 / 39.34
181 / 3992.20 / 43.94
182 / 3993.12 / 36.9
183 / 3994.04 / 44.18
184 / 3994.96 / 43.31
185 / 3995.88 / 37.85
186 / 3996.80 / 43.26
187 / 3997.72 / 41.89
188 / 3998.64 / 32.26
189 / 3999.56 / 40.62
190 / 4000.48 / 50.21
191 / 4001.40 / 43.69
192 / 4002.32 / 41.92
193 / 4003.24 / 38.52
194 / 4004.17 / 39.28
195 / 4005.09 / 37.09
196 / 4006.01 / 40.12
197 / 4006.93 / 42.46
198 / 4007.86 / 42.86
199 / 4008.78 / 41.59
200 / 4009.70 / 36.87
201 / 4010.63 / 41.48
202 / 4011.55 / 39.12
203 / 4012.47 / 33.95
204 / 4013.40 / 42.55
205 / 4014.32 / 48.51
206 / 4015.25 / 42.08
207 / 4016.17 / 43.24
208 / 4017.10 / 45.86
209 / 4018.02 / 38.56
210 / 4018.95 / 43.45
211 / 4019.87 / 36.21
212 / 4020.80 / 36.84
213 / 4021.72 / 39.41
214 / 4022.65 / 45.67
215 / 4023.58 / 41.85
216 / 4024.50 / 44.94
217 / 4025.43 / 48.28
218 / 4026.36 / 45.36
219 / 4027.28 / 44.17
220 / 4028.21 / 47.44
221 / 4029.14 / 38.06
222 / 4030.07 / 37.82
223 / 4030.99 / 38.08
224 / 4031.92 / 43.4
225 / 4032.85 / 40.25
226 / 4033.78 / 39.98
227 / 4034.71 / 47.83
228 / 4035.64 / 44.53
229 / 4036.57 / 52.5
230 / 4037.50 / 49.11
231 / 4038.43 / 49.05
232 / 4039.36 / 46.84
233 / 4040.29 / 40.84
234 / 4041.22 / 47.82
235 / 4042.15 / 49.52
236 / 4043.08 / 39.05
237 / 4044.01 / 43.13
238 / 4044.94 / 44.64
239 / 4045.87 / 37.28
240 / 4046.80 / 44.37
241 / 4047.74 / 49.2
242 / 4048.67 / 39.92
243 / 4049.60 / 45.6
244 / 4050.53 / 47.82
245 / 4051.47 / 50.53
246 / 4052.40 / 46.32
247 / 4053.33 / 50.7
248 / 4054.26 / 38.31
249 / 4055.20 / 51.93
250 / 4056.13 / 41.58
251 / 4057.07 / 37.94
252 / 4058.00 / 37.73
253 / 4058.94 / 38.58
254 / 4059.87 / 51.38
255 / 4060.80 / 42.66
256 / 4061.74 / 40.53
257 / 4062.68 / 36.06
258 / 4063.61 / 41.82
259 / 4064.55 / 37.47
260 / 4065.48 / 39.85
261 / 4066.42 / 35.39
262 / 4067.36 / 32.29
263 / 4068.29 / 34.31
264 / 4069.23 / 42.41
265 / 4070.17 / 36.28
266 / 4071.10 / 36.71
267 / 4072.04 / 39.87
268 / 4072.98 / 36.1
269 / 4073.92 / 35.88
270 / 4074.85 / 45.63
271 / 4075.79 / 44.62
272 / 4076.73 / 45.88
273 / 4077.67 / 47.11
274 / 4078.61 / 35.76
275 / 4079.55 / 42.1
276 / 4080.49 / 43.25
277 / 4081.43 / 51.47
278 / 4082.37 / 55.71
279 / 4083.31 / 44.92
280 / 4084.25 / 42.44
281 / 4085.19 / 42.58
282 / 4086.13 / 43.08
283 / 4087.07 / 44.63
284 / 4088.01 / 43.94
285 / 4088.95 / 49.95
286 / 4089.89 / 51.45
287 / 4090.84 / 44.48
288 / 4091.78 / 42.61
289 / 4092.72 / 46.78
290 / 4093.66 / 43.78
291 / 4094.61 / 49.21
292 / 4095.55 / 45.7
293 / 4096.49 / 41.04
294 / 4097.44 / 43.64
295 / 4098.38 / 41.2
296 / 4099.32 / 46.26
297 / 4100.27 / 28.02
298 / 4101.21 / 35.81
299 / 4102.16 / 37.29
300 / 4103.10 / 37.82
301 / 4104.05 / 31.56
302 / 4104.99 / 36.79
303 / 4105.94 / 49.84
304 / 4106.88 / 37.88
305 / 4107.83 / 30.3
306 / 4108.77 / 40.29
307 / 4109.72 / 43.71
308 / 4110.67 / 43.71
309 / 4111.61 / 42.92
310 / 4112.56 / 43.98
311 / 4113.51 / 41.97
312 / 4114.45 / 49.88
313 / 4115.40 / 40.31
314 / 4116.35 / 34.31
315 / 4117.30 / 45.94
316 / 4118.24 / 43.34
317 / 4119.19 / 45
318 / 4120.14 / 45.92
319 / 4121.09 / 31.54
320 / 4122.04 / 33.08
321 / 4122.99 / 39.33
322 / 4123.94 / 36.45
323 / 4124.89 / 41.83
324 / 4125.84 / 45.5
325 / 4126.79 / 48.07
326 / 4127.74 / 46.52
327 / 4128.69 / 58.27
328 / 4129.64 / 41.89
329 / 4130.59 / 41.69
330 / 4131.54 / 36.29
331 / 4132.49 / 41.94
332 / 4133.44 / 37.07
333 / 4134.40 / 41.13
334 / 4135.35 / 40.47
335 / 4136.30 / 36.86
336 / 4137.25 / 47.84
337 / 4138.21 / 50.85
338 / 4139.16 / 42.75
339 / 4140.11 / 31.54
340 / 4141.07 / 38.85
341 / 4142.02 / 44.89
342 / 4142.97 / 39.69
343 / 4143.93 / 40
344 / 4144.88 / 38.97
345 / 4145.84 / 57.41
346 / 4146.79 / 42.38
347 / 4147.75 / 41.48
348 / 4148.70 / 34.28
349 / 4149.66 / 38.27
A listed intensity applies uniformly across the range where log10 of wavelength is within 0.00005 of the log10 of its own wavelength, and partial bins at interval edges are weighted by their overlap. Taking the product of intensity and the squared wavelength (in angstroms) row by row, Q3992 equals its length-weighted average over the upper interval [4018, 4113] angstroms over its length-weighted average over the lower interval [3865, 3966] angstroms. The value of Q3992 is 1.4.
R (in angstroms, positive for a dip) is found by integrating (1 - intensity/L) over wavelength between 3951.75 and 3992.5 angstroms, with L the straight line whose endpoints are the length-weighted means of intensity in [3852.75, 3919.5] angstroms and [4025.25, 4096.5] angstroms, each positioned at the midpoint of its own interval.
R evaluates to 4.7 angstroms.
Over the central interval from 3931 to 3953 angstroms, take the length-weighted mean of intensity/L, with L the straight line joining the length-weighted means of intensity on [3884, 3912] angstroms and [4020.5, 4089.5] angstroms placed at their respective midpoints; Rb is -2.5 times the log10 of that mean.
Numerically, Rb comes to 0.25 mag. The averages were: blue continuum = 34.4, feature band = 29.4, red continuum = 43.1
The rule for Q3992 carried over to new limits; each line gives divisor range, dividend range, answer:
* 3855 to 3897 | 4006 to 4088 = 1.57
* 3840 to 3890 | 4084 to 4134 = 1.63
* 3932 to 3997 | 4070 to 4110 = 1.37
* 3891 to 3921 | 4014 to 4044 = 1.27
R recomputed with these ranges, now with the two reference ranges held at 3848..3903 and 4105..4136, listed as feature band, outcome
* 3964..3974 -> 3.3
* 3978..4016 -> -4.6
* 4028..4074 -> -4.6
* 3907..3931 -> -2.3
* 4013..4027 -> -2.2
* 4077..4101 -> -2.4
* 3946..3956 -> -1.1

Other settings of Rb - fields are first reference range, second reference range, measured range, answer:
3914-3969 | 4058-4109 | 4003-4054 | -0.16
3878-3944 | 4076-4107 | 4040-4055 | -0.11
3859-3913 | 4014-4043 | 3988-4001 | -0.04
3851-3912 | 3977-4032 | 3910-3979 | 0.16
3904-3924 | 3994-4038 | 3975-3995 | 0.05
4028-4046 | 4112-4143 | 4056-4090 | 0.03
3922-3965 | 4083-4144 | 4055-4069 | -0.04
